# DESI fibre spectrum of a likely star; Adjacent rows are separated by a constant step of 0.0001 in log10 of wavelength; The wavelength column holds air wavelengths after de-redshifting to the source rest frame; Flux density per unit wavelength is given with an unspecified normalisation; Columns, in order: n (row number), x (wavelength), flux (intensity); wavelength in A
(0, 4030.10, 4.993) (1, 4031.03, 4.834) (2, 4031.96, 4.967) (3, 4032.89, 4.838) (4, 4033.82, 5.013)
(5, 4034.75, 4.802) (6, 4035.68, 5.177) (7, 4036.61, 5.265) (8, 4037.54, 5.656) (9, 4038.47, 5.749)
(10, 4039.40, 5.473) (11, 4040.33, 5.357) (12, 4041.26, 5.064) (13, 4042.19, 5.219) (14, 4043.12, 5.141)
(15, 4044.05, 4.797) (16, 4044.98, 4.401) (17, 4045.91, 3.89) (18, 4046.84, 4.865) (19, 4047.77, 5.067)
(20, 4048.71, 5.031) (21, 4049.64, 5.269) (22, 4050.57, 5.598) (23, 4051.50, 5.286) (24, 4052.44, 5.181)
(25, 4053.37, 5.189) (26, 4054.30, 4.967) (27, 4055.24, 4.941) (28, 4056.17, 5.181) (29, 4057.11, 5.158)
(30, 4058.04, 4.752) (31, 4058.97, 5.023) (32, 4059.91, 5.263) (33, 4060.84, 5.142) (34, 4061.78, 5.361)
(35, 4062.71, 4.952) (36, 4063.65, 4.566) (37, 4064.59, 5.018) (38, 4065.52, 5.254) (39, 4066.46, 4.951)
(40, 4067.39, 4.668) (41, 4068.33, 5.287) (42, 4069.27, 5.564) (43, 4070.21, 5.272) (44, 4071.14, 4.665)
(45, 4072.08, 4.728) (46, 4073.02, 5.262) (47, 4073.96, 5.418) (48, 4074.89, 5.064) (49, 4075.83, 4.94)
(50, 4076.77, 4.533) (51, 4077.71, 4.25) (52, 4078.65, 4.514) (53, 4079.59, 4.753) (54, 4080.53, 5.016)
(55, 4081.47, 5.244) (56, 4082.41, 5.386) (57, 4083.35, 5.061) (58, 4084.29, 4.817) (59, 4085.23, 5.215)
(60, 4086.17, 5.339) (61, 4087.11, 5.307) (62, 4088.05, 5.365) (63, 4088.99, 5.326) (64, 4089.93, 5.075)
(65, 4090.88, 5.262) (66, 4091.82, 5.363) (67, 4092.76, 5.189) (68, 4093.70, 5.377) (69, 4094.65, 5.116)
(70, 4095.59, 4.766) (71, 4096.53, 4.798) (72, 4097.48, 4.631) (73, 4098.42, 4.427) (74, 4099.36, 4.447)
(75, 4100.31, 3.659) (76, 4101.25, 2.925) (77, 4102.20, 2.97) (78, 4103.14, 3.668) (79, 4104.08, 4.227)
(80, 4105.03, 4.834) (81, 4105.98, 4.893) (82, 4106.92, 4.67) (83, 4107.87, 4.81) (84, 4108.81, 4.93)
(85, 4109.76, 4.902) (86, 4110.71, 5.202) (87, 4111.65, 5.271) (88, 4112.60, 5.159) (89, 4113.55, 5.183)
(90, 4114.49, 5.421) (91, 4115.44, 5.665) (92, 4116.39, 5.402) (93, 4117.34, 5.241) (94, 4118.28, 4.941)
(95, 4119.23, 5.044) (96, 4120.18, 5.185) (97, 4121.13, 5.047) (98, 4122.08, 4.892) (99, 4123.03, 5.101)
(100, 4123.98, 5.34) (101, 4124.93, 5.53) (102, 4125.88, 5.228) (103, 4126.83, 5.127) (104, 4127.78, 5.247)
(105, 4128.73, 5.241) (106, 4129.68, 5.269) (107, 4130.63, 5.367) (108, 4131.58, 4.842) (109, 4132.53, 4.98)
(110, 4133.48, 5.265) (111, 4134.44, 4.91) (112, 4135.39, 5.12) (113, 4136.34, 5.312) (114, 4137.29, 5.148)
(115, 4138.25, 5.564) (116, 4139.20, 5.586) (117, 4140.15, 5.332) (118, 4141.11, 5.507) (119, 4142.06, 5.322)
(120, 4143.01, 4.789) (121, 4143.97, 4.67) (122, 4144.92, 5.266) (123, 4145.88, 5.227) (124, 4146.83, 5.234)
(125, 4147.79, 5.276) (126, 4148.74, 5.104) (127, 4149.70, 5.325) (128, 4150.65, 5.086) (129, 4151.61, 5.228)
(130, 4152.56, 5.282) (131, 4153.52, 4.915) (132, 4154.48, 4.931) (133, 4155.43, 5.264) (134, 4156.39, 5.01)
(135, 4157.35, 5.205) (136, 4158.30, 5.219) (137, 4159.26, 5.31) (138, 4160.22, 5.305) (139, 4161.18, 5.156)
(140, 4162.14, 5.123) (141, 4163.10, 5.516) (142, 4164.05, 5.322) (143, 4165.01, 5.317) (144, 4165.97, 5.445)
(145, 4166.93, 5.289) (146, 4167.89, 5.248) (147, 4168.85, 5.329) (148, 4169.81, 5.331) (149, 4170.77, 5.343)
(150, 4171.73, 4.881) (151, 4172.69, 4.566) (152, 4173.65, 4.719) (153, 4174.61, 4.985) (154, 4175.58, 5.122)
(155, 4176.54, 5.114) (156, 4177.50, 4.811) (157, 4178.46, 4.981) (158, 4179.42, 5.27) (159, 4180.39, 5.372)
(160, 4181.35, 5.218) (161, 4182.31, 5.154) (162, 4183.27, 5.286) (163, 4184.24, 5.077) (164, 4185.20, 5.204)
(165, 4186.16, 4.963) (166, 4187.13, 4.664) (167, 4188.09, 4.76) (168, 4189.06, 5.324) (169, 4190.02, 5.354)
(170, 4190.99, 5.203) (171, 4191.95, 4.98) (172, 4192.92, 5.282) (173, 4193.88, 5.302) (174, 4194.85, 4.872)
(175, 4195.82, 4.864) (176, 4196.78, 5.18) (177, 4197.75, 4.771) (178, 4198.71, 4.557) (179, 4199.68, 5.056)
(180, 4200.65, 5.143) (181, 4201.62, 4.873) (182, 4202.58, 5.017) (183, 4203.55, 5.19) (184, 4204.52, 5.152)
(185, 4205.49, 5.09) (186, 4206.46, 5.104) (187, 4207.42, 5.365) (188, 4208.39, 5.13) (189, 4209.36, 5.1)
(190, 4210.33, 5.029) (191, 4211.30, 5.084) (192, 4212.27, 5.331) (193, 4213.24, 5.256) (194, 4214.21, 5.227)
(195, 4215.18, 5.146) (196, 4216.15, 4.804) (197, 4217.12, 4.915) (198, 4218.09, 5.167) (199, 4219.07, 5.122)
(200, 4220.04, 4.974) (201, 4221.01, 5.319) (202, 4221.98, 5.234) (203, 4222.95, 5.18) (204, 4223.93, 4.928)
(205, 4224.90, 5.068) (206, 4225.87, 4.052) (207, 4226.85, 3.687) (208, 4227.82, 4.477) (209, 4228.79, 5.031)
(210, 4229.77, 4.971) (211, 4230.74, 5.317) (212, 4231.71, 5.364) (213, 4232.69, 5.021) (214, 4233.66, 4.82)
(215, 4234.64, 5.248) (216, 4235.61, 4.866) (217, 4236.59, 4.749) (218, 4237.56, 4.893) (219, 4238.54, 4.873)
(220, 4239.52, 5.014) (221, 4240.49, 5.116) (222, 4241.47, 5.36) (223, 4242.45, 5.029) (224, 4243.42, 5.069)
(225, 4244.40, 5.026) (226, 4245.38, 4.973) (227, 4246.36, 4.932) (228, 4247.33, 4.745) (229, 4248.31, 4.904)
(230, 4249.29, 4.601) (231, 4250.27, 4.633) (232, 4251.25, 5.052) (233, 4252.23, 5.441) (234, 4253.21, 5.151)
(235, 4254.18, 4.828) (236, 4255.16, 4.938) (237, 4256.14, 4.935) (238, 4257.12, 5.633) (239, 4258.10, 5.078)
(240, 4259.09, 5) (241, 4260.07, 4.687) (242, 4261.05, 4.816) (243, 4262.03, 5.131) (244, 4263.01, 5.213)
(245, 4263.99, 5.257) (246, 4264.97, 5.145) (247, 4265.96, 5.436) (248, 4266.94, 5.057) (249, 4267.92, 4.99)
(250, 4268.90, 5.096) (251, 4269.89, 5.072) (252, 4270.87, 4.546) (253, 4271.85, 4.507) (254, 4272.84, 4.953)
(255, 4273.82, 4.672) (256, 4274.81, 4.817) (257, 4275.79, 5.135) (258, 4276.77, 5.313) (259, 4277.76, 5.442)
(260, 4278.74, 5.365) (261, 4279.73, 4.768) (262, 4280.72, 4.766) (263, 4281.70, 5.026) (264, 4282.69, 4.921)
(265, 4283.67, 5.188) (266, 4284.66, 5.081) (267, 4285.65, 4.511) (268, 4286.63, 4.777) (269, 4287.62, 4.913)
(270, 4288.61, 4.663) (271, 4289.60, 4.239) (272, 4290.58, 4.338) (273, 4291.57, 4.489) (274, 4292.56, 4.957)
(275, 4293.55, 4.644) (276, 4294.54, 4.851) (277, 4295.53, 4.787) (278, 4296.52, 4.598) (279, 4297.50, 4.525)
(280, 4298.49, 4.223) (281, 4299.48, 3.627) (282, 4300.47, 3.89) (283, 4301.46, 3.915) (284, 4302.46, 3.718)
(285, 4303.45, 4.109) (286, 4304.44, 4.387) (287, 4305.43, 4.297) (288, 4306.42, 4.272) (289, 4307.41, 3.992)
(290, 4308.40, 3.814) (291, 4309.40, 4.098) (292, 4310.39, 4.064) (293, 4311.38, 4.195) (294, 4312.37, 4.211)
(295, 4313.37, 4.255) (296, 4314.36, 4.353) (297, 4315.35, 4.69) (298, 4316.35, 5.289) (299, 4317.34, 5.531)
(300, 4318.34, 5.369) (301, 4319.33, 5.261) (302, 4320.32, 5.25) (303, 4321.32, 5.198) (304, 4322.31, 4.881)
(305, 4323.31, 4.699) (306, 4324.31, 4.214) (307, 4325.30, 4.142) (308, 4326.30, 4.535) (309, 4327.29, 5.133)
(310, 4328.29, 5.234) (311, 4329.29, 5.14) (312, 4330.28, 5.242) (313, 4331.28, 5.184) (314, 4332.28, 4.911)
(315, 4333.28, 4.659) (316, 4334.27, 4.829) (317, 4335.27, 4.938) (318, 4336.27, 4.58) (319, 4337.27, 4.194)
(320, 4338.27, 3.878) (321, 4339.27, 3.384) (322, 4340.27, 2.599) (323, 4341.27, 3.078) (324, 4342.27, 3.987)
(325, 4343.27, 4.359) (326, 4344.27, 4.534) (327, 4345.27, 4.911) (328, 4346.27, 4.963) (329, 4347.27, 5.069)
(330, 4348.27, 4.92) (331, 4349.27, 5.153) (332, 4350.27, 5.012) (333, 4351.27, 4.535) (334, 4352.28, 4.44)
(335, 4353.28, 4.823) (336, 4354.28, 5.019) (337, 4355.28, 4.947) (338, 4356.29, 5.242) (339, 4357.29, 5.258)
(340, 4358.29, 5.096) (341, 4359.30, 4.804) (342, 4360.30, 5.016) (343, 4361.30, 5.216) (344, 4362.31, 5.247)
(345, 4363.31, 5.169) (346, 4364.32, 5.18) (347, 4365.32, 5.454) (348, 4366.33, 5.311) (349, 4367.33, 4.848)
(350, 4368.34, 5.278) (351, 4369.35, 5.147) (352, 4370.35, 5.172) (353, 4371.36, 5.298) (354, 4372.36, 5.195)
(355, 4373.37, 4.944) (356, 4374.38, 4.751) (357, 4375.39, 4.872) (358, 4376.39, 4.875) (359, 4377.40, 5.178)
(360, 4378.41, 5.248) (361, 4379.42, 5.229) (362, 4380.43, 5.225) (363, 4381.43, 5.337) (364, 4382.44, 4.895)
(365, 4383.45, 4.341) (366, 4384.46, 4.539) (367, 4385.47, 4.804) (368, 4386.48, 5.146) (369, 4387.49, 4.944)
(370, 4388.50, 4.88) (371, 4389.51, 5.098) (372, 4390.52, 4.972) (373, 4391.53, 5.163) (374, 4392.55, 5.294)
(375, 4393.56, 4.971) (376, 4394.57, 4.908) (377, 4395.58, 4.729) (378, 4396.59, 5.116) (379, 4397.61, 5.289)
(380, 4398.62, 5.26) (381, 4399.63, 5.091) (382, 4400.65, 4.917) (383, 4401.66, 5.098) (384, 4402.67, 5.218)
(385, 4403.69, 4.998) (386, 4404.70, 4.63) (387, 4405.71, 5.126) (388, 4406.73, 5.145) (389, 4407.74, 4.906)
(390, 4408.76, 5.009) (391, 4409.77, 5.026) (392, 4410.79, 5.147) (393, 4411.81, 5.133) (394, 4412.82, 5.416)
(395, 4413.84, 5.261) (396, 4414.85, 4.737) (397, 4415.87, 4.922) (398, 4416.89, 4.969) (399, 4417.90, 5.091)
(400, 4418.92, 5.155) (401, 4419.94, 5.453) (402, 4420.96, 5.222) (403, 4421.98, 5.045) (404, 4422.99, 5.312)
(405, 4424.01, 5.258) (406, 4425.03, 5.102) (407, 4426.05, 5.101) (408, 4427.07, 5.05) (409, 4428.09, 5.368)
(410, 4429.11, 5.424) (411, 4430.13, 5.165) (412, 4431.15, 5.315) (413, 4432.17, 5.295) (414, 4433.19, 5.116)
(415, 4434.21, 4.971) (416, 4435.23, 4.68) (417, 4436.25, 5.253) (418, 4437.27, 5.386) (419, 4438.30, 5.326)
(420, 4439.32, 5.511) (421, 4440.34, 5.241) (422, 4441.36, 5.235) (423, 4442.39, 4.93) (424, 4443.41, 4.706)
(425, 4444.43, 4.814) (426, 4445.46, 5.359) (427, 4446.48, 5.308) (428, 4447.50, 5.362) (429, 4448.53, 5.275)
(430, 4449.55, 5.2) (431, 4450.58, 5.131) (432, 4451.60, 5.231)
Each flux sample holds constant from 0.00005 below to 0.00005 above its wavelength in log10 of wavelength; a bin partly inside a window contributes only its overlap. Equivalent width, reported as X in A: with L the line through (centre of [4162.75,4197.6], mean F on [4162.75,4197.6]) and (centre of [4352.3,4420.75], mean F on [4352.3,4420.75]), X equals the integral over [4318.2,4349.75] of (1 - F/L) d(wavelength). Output 2.8 A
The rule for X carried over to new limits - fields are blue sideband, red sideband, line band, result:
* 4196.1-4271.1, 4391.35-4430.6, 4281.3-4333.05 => 4.50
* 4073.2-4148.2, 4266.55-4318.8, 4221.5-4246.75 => -1.00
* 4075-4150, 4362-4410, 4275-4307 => 2.65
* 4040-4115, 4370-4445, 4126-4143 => -0.96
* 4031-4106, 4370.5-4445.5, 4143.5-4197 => -1.67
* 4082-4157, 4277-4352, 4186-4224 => -1.91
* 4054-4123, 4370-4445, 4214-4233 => 0.19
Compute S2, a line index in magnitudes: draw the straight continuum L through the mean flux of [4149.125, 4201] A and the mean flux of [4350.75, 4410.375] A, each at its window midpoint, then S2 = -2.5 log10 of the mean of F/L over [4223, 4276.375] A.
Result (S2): 0.03 mag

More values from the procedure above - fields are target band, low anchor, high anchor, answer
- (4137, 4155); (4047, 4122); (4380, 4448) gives -0.05 mag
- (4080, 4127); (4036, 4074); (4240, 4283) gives 0.03 mag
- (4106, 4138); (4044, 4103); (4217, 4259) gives -0.05 mag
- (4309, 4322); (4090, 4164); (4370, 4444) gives 0.07 mag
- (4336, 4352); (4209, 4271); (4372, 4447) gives 0.17 mag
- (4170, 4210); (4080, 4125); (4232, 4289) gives -0.02 mag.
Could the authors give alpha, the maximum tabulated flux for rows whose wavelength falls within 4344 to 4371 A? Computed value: 5.454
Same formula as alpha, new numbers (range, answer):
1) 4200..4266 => 5.633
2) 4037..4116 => 5.749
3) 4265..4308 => 5.442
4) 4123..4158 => 5.586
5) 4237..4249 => 5.36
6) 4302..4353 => 5.531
